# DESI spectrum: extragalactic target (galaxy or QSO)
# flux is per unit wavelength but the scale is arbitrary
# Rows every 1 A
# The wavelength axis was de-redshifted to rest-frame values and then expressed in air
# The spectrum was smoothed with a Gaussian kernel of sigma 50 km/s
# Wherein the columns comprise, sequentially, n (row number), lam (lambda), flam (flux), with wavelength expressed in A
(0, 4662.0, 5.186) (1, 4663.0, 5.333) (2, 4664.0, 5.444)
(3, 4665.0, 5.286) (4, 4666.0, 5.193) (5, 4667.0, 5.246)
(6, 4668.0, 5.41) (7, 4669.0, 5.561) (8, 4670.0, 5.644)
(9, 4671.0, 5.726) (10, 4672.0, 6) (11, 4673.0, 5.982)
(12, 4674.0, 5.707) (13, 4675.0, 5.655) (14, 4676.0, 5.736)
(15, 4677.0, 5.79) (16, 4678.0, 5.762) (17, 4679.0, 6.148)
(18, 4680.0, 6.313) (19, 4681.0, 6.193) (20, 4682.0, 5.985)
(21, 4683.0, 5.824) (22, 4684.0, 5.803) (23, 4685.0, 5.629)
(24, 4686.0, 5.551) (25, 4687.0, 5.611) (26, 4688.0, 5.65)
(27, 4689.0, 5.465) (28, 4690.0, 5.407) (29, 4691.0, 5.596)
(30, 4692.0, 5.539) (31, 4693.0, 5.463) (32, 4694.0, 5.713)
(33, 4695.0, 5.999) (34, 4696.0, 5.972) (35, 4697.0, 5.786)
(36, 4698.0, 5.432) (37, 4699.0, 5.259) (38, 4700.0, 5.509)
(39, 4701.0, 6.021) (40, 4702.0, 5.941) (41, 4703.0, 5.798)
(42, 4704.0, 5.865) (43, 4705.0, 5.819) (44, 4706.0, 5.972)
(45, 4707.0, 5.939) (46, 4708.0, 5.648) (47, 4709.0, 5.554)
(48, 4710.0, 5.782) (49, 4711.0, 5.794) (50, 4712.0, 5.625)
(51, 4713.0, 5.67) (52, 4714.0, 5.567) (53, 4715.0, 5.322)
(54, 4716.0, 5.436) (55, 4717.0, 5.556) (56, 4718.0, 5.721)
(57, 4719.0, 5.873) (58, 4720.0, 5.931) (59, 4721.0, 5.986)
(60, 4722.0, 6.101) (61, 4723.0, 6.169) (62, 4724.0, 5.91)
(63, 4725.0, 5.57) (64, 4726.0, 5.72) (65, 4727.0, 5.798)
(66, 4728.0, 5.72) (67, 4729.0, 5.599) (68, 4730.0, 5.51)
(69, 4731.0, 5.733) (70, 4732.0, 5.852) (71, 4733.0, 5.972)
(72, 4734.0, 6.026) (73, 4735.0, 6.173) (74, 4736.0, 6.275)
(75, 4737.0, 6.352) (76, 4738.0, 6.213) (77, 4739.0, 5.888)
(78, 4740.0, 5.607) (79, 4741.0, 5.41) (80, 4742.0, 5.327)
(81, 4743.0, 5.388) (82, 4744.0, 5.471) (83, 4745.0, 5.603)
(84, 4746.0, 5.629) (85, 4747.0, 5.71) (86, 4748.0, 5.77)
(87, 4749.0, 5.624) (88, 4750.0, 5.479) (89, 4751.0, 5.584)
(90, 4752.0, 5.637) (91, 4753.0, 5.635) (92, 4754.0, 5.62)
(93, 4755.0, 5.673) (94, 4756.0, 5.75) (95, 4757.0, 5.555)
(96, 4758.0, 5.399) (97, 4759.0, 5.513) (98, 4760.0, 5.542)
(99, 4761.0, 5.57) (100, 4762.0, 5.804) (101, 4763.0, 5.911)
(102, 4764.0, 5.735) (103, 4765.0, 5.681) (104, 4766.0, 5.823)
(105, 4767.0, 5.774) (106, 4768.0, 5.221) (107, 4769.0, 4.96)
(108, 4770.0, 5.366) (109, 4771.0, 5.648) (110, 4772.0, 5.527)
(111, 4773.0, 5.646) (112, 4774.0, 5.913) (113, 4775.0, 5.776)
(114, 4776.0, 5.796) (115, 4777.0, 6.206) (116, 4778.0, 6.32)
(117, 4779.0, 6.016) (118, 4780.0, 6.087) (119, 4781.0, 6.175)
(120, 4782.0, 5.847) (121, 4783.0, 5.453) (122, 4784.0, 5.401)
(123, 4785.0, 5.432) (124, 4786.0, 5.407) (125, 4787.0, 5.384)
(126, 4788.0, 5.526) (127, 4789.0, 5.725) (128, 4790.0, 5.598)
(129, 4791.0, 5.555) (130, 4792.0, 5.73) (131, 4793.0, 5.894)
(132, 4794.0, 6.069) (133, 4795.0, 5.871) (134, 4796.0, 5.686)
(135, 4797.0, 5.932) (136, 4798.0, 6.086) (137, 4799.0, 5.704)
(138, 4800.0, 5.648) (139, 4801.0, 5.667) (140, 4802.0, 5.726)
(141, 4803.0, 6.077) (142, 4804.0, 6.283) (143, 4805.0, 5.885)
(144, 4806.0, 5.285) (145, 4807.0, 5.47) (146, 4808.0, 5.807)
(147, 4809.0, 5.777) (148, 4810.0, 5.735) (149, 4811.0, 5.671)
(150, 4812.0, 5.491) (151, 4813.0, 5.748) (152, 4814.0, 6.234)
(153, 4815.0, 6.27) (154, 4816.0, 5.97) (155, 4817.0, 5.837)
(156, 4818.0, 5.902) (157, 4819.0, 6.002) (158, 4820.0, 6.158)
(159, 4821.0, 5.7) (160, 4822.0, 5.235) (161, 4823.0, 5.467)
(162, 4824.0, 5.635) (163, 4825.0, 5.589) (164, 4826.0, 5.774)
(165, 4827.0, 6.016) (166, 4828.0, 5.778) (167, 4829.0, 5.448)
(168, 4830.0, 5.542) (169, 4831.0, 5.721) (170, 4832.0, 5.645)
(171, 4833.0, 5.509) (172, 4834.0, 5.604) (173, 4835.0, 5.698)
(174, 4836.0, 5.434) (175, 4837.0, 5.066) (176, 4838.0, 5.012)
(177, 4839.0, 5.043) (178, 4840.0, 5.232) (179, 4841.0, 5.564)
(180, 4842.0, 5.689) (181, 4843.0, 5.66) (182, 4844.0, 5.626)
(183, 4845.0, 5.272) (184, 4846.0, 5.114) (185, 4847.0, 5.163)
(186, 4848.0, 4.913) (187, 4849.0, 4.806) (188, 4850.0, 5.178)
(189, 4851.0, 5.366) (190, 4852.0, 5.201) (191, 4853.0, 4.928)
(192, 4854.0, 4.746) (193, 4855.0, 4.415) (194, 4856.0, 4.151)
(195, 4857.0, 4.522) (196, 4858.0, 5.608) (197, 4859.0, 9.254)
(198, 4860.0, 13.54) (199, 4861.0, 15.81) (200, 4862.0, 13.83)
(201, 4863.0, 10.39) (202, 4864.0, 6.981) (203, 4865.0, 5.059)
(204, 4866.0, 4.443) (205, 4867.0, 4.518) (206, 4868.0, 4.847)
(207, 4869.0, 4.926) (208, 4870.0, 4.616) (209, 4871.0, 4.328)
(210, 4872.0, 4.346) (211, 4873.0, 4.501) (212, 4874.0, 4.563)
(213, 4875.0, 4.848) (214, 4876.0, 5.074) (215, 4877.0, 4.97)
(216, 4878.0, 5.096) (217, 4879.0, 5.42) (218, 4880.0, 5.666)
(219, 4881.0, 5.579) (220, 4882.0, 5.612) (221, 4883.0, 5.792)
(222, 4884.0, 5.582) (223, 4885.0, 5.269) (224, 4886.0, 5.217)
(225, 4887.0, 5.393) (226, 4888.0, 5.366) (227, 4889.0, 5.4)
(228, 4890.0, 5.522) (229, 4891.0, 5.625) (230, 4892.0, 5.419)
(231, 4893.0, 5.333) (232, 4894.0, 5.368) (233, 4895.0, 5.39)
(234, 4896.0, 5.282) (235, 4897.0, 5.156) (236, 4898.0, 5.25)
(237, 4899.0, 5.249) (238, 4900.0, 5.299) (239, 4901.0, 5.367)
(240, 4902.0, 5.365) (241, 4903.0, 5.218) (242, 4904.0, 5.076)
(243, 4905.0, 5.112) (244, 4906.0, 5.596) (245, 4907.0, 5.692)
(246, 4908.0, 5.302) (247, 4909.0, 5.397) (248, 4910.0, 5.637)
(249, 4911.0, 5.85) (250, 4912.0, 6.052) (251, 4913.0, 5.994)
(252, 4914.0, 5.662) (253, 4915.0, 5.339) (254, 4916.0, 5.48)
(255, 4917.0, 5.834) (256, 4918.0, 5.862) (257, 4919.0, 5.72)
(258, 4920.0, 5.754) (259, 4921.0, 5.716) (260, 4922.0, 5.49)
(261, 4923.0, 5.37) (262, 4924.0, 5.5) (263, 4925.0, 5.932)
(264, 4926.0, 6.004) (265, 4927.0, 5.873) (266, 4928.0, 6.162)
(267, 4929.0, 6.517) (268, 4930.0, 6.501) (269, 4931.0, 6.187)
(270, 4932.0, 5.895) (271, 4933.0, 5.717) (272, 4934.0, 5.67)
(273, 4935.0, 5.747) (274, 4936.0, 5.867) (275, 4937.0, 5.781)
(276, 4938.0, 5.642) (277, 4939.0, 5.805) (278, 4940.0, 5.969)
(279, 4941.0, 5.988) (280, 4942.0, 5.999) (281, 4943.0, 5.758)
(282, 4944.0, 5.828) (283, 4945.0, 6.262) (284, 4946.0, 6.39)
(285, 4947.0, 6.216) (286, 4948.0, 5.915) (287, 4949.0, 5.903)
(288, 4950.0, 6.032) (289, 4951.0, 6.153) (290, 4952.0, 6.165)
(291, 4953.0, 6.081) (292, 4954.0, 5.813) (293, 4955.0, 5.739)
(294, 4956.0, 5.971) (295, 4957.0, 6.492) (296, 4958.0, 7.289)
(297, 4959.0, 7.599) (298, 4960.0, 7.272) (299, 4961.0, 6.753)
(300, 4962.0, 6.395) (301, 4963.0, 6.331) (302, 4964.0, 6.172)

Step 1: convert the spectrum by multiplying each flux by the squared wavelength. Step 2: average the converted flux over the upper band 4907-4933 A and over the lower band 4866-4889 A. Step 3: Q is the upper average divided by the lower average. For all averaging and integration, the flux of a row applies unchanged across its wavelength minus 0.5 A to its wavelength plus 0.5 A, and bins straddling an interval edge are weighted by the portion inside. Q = 1.2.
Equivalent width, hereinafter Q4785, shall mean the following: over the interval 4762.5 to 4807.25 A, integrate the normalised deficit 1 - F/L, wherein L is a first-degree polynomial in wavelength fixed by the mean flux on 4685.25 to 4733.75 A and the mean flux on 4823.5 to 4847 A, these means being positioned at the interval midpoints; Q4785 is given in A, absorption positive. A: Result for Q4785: -1.2 A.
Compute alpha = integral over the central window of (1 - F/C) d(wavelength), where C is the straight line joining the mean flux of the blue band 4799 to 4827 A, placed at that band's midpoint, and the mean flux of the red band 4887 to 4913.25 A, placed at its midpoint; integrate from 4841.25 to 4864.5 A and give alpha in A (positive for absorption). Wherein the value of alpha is -4.8 A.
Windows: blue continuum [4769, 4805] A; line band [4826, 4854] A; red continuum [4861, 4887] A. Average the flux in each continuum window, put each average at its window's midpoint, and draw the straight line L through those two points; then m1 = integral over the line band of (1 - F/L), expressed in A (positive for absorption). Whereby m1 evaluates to 2.1 A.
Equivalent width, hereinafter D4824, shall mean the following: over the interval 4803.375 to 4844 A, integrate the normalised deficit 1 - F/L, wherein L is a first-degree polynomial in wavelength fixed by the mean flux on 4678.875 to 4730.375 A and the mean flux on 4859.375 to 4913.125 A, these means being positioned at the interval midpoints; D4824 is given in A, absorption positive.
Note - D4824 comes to 1.2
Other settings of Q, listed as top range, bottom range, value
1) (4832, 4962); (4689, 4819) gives 1.08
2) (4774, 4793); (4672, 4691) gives 1.04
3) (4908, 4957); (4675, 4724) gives 1.13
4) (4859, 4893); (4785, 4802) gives 1.12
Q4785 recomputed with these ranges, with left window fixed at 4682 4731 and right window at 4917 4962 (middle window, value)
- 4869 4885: 2.4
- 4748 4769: 0.6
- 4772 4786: 0.0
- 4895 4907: 1.4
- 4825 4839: 0.8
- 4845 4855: 1.5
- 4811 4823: 0.1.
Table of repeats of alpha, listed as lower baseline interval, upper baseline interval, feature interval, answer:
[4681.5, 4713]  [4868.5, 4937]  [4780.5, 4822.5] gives -1.3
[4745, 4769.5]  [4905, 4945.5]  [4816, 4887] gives -1.0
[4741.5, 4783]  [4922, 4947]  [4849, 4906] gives 0.4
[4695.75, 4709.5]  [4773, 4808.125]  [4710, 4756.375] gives 0.2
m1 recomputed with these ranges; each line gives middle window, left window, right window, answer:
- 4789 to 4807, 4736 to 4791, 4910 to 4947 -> -0.3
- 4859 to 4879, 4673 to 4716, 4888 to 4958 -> -3.3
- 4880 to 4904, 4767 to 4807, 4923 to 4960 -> 2.3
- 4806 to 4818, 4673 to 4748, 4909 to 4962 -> 0.1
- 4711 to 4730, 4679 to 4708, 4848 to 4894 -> 0.2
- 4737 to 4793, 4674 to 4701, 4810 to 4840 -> 0.2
